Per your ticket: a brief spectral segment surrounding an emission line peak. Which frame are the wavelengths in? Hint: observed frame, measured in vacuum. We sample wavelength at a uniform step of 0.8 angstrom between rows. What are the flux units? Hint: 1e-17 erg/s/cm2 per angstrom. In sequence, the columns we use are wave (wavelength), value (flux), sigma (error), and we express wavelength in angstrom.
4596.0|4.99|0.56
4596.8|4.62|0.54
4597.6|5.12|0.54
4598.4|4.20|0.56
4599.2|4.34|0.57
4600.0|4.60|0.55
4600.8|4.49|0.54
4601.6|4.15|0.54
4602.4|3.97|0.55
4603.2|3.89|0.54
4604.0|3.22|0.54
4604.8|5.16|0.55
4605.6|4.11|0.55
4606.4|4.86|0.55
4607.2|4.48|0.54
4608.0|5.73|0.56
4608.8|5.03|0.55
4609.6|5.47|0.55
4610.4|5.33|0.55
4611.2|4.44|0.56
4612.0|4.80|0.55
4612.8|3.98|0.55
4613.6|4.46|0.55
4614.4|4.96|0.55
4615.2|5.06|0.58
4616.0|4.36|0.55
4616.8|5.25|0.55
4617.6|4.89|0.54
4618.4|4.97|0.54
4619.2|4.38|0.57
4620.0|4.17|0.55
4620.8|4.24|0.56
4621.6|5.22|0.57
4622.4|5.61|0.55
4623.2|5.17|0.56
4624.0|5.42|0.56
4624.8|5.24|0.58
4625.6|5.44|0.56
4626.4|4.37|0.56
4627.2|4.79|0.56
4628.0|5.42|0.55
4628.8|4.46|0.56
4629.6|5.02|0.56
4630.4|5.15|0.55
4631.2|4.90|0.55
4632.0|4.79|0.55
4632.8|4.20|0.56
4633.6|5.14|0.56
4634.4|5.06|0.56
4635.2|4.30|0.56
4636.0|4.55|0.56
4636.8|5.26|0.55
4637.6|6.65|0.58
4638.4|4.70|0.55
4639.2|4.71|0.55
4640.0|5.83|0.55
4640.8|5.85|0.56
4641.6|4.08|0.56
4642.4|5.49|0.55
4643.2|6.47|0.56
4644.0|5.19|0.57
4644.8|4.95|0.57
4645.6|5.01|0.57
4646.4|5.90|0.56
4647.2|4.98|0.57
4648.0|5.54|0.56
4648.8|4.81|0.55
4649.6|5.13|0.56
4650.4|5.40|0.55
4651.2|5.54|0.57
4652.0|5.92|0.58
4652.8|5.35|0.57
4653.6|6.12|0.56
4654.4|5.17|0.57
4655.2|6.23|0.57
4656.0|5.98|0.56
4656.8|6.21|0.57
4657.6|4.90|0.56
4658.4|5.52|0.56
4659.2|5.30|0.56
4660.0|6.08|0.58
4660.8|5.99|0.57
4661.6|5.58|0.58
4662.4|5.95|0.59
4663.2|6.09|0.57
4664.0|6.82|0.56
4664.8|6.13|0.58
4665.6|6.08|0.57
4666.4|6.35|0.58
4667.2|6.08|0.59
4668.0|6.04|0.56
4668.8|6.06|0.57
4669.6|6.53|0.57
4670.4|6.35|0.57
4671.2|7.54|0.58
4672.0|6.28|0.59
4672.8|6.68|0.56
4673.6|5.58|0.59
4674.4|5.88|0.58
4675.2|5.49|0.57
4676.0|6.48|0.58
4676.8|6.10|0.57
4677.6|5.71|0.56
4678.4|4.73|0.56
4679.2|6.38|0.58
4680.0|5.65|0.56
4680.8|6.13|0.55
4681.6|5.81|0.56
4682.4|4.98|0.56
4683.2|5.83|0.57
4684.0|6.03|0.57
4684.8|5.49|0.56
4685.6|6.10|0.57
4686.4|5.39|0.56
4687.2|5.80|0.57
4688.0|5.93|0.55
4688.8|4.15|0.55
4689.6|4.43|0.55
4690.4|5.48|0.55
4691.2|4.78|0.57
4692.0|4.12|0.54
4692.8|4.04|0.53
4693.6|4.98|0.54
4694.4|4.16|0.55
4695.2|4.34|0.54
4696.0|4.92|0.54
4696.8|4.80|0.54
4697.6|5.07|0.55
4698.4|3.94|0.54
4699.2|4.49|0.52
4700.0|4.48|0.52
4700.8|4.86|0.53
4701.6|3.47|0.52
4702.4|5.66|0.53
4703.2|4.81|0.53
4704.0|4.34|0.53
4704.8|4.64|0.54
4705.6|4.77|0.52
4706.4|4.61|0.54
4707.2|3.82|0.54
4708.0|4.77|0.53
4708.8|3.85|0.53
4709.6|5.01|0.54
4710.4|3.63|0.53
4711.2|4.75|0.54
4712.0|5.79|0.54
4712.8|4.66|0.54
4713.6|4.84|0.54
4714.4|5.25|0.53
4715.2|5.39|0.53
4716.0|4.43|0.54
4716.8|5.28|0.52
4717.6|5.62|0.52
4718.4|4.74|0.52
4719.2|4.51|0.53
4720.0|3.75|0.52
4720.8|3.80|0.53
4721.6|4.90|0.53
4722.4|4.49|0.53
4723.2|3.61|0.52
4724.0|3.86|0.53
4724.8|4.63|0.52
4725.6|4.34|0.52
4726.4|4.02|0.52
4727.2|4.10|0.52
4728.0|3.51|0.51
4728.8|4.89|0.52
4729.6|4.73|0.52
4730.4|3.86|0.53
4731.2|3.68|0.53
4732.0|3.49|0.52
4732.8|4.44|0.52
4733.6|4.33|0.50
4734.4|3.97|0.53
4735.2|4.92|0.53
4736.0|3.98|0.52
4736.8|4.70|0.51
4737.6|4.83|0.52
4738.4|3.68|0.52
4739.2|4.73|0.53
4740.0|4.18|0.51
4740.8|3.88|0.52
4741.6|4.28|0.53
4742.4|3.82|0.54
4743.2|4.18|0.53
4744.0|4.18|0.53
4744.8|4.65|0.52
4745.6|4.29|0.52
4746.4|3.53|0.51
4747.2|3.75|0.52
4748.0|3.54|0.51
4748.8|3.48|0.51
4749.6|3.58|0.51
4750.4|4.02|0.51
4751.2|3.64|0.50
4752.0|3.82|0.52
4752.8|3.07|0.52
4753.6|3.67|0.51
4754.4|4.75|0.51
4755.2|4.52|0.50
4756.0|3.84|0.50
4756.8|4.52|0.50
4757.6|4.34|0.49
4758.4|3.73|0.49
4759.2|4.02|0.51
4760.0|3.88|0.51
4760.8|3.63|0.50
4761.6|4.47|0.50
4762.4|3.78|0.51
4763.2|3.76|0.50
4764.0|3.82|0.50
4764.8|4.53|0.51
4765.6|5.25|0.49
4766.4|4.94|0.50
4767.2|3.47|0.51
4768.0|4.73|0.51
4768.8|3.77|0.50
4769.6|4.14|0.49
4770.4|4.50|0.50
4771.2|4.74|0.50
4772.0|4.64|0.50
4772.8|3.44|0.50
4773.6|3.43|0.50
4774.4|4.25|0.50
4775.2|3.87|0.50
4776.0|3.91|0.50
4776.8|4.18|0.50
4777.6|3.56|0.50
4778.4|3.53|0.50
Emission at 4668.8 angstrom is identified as C III]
